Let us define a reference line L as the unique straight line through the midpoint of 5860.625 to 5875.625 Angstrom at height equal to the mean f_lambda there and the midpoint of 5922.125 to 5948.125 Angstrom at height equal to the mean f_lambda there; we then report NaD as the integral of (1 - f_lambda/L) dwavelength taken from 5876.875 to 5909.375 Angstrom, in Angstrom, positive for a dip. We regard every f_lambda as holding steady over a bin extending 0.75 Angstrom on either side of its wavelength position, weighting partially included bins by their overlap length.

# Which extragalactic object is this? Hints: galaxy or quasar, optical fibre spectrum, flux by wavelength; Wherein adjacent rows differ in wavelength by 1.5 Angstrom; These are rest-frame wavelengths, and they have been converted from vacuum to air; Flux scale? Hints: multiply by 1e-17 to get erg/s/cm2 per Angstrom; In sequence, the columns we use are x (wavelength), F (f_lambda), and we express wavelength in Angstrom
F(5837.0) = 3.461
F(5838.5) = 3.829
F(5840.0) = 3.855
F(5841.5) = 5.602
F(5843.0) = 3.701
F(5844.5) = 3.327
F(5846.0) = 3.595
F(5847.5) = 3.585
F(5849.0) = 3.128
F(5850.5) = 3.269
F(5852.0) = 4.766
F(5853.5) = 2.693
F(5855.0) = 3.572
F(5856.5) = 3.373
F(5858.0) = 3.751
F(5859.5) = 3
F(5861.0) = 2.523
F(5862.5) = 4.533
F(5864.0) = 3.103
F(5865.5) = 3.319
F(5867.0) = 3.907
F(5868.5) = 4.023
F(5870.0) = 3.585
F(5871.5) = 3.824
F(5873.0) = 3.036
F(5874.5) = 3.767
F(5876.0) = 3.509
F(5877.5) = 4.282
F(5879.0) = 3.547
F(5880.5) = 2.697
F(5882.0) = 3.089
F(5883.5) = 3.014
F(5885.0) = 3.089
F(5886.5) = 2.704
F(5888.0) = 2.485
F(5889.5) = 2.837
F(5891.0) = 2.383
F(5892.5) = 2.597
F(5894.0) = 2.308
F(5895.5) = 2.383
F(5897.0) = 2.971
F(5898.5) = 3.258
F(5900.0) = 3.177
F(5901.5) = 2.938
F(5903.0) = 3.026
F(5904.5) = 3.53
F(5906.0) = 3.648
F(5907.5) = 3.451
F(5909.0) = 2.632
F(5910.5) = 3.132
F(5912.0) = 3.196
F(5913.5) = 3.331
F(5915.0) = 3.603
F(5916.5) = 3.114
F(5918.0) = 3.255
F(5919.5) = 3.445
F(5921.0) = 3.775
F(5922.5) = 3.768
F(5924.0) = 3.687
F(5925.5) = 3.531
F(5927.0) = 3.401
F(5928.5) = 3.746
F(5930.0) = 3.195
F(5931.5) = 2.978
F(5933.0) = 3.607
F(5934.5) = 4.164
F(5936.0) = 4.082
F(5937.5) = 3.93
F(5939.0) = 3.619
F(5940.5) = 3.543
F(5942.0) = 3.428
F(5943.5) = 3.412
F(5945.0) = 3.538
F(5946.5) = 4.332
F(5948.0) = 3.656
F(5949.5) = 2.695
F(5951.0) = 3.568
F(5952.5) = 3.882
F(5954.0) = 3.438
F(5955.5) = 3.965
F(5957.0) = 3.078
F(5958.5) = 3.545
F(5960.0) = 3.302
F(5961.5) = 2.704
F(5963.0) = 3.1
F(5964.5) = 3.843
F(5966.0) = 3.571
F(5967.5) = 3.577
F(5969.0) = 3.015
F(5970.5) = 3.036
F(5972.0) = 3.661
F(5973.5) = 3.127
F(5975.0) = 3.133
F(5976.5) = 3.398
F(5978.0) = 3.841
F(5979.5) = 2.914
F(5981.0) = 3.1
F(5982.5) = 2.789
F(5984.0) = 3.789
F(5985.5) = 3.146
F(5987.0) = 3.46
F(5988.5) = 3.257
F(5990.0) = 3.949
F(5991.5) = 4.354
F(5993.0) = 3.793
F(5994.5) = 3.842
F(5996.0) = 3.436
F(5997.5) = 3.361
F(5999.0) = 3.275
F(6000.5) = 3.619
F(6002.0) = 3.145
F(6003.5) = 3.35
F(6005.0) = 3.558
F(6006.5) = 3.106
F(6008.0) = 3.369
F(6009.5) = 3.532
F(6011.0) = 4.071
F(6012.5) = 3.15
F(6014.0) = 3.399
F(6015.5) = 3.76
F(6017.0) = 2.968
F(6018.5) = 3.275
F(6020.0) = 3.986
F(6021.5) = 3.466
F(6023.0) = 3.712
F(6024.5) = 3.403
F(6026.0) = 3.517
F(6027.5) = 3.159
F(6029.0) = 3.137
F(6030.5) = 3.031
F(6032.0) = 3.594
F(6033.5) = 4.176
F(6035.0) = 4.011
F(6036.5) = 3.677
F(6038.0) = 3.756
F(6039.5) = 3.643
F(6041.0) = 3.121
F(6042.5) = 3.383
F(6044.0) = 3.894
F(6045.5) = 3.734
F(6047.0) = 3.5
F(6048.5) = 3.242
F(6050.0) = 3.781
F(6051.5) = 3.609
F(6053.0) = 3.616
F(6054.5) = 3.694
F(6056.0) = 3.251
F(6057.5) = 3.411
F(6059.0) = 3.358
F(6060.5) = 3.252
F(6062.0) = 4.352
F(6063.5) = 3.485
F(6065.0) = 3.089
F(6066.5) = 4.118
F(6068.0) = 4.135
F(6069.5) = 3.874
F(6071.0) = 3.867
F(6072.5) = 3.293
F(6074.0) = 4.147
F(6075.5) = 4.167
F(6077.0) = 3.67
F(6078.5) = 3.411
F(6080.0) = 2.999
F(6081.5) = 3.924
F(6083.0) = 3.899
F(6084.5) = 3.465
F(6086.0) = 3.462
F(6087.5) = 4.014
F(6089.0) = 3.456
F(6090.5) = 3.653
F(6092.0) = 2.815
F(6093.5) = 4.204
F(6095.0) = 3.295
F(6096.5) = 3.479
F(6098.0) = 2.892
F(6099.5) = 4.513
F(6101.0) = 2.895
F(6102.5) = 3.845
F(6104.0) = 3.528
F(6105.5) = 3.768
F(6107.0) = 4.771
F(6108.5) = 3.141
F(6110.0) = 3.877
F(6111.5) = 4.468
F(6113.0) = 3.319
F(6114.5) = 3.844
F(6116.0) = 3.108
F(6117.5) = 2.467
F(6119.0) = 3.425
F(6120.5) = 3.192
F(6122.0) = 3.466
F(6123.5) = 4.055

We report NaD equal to 5.46 Angstrom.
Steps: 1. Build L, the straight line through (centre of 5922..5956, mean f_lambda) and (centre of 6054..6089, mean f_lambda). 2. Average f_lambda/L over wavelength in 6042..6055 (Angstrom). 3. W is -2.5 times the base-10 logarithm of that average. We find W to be 0.01 mag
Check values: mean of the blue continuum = 3.61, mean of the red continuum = 3.66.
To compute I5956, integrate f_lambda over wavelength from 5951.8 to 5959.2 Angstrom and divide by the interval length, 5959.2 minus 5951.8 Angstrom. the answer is 3.58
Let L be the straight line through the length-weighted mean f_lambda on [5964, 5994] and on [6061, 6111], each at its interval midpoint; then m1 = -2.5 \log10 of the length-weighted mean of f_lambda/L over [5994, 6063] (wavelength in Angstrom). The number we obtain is 0.01 mag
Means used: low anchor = 3.44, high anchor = 3.68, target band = 3.51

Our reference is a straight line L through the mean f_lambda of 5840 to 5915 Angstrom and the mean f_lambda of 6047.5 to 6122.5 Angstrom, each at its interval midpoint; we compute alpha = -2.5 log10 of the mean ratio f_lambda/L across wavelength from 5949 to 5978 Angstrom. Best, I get 0.02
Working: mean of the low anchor 3.32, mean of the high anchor 3.6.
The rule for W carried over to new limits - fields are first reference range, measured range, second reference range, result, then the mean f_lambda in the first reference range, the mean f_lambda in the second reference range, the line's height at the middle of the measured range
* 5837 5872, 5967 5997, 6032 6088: 0.07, 3.64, 3.66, 3.65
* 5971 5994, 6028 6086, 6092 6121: -0.03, 3.45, 3.56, 3.52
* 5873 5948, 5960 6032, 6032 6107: 0.02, 3.31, 3.64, 3.49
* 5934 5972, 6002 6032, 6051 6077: 0.06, 3.52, 3.69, 3.62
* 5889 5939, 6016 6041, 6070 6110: 0.00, 3.28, 3.64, 3.52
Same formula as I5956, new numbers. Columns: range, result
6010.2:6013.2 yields 3.62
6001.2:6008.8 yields 3.31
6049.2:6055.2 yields 3.67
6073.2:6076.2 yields 4.14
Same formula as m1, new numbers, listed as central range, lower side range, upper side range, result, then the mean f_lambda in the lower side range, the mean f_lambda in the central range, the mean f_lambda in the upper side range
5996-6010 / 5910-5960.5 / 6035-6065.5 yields 0.06 mag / 3.53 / 3.37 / 3.56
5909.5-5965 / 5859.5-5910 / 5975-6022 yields -0.06 mag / 3.18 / 3.5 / 3.46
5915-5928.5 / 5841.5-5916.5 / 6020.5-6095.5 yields -0.05 mag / 3.29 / 3.52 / 3.6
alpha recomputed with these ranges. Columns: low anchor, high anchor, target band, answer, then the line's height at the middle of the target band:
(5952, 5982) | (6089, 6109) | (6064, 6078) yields -0.08 mag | 3.55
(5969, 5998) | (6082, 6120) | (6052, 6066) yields 0.00 mag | 3.53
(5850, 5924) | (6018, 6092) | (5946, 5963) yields -0.01 mag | 3.41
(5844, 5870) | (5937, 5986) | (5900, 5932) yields 0.03 mag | 3.45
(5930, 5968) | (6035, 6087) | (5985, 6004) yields 0.01 mag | 3.58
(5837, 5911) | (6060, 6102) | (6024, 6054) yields 0.01 mag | 3.58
